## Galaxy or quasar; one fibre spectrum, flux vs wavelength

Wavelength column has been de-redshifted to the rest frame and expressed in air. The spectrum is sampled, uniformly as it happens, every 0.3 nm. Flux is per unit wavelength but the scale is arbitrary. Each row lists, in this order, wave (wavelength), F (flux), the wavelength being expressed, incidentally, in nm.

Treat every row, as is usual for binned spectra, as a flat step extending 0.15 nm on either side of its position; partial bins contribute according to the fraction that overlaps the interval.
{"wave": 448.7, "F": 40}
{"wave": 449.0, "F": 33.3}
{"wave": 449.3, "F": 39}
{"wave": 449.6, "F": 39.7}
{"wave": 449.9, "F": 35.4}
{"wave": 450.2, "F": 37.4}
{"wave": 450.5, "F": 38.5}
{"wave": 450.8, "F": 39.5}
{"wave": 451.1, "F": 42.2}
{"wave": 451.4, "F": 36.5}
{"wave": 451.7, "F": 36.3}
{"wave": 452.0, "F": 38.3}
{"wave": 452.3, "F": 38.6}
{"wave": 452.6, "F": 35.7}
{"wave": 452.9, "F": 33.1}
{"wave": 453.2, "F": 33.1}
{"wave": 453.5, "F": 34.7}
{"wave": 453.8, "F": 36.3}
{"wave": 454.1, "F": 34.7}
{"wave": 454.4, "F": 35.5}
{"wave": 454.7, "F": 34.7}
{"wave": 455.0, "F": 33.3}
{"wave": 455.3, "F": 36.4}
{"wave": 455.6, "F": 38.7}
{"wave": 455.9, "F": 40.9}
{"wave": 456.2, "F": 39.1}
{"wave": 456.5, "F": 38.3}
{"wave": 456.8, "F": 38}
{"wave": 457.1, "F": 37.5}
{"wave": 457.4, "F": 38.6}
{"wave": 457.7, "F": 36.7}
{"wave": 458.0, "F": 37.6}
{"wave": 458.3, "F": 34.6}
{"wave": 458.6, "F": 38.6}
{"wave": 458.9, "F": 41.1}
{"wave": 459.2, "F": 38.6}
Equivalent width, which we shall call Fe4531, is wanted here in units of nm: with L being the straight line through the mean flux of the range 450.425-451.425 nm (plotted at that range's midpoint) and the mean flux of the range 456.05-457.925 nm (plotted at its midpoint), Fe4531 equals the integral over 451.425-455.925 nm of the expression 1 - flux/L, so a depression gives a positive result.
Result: 0.343 nm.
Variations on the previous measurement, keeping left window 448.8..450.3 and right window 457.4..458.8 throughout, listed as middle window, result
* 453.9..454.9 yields 0.06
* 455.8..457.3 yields -0.06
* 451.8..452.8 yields 0.00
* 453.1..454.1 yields 0.06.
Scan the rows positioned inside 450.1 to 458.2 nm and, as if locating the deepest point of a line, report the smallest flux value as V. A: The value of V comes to 33.1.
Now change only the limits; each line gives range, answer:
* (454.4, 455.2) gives 33.3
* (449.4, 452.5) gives 35.4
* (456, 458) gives 36.7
